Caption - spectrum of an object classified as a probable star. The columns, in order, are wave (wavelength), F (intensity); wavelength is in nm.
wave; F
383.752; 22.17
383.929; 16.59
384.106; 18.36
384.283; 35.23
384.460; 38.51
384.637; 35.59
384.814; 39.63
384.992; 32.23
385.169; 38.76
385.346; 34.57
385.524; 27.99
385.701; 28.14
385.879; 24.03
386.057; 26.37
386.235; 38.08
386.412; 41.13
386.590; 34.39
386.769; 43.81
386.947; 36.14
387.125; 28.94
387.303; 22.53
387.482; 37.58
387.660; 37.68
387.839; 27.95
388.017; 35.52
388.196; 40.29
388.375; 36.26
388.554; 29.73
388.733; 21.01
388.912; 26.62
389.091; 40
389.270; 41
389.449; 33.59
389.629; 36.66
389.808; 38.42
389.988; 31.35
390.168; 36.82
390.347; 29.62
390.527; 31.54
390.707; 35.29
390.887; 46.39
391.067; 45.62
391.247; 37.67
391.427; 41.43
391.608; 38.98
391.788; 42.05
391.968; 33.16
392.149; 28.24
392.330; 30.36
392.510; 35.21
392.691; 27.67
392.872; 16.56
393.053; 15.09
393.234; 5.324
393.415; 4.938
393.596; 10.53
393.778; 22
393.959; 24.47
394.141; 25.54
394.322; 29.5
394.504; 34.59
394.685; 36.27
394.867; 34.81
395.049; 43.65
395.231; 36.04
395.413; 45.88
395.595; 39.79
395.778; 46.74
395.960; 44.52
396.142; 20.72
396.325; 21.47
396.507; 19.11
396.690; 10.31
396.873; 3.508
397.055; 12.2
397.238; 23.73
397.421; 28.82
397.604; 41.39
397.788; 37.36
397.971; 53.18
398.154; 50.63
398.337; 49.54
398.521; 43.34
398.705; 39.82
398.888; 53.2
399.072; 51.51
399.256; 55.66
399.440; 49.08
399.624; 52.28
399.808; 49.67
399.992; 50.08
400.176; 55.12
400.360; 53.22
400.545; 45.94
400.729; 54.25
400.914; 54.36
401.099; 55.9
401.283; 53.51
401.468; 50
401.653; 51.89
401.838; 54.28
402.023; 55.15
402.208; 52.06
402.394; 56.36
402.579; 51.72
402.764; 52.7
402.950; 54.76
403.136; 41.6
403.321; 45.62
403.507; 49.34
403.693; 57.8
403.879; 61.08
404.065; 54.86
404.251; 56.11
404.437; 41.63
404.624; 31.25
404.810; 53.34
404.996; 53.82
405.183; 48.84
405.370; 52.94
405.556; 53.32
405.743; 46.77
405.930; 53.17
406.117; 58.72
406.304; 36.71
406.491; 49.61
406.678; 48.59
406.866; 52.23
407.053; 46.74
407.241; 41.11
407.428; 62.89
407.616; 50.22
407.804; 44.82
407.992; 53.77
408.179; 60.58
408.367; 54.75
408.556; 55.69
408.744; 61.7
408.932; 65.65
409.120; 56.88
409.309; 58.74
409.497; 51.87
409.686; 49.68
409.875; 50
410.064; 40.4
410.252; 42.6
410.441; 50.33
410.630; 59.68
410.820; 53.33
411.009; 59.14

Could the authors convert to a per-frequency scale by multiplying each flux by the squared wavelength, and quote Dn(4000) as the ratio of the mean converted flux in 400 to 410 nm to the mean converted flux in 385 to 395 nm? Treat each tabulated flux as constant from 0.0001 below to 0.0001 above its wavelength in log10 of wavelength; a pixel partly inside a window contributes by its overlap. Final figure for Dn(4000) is 1.8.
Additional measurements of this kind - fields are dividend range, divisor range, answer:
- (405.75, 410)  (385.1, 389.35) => 1.76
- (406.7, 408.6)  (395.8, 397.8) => 2.27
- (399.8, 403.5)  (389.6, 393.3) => 1.68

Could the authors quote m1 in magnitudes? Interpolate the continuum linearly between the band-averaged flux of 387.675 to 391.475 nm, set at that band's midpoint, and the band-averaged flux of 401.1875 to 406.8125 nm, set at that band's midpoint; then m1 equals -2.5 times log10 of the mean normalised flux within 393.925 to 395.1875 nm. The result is 0.22 mag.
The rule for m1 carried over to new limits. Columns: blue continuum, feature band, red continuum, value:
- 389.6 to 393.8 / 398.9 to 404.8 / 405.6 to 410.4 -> -0.188 mag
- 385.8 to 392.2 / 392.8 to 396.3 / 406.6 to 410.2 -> 0.389 mag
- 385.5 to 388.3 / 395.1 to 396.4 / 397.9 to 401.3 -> 0.230 mag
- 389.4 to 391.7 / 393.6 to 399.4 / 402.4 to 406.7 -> 0.237 mag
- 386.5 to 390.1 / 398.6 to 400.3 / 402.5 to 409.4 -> -0.122 mag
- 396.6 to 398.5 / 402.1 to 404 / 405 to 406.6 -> -0.189 mag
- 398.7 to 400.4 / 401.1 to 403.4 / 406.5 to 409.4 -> 0.010 mag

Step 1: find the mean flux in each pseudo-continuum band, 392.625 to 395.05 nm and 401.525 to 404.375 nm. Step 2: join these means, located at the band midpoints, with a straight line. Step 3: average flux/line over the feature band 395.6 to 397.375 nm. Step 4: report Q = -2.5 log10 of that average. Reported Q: 0.29 mag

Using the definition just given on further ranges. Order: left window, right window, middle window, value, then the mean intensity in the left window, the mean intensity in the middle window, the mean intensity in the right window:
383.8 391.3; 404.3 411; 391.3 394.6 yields 0.418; 33.7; 26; 51.4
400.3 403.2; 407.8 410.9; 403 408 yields 0.069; 52.4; 49.9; 53.8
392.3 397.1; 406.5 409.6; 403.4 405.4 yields -0.104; 25.9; 50.9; 54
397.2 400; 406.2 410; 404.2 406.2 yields 0.015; 45.9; 49.8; 52.5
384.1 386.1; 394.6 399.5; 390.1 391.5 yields -0.110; 32.3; 38.1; 36.7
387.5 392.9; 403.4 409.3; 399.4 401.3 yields -0.144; 34.7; 52.2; 52.2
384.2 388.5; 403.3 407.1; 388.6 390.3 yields 0.096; 34.2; 33.7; 50.2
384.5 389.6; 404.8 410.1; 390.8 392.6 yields -0.002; 33.6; 37.9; 52.3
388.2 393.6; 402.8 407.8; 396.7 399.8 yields 0.038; 31.4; 39.8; 50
